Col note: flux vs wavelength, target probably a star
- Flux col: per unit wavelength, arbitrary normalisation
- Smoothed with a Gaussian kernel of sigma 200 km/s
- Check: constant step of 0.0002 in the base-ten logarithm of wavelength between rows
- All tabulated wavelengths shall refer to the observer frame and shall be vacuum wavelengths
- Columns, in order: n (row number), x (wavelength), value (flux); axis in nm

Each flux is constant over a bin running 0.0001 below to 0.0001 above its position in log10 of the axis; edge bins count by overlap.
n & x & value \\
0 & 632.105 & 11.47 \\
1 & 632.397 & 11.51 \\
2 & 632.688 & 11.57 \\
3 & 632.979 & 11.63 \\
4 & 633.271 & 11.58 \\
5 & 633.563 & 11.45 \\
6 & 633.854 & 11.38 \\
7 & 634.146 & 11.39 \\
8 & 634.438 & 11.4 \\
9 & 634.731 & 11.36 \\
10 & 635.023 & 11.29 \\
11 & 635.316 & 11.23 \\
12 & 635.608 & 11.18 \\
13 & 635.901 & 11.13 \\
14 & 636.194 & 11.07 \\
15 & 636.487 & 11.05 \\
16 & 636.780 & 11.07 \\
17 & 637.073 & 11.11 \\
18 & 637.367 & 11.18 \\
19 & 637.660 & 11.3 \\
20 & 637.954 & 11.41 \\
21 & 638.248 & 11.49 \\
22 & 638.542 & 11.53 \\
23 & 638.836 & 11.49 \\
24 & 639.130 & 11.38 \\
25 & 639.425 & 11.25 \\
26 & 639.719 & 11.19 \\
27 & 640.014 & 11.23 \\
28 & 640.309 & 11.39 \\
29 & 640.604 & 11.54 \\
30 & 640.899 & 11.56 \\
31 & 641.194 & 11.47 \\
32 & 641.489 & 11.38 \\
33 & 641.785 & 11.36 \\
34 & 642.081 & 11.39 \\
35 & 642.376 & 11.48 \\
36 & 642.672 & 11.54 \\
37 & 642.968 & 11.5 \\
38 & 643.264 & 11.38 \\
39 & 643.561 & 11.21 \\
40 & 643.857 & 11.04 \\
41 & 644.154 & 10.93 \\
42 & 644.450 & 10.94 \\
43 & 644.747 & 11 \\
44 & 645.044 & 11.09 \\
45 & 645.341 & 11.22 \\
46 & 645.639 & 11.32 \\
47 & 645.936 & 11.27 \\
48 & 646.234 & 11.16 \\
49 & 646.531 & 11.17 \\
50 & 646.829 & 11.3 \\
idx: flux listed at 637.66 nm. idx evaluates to 11.3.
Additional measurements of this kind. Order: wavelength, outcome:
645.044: 11.09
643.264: 11.38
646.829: 11.3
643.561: 11.21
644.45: 10.94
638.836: 11.49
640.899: 11.56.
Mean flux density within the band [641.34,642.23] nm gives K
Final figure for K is 11.4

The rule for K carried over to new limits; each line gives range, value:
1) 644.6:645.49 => 11.1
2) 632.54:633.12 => 11.6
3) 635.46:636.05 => 11.2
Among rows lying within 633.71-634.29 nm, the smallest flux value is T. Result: 11.38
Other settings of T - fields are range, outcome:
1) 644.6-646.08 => 11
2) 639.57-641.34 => 11.19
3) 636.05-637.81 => 11.05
